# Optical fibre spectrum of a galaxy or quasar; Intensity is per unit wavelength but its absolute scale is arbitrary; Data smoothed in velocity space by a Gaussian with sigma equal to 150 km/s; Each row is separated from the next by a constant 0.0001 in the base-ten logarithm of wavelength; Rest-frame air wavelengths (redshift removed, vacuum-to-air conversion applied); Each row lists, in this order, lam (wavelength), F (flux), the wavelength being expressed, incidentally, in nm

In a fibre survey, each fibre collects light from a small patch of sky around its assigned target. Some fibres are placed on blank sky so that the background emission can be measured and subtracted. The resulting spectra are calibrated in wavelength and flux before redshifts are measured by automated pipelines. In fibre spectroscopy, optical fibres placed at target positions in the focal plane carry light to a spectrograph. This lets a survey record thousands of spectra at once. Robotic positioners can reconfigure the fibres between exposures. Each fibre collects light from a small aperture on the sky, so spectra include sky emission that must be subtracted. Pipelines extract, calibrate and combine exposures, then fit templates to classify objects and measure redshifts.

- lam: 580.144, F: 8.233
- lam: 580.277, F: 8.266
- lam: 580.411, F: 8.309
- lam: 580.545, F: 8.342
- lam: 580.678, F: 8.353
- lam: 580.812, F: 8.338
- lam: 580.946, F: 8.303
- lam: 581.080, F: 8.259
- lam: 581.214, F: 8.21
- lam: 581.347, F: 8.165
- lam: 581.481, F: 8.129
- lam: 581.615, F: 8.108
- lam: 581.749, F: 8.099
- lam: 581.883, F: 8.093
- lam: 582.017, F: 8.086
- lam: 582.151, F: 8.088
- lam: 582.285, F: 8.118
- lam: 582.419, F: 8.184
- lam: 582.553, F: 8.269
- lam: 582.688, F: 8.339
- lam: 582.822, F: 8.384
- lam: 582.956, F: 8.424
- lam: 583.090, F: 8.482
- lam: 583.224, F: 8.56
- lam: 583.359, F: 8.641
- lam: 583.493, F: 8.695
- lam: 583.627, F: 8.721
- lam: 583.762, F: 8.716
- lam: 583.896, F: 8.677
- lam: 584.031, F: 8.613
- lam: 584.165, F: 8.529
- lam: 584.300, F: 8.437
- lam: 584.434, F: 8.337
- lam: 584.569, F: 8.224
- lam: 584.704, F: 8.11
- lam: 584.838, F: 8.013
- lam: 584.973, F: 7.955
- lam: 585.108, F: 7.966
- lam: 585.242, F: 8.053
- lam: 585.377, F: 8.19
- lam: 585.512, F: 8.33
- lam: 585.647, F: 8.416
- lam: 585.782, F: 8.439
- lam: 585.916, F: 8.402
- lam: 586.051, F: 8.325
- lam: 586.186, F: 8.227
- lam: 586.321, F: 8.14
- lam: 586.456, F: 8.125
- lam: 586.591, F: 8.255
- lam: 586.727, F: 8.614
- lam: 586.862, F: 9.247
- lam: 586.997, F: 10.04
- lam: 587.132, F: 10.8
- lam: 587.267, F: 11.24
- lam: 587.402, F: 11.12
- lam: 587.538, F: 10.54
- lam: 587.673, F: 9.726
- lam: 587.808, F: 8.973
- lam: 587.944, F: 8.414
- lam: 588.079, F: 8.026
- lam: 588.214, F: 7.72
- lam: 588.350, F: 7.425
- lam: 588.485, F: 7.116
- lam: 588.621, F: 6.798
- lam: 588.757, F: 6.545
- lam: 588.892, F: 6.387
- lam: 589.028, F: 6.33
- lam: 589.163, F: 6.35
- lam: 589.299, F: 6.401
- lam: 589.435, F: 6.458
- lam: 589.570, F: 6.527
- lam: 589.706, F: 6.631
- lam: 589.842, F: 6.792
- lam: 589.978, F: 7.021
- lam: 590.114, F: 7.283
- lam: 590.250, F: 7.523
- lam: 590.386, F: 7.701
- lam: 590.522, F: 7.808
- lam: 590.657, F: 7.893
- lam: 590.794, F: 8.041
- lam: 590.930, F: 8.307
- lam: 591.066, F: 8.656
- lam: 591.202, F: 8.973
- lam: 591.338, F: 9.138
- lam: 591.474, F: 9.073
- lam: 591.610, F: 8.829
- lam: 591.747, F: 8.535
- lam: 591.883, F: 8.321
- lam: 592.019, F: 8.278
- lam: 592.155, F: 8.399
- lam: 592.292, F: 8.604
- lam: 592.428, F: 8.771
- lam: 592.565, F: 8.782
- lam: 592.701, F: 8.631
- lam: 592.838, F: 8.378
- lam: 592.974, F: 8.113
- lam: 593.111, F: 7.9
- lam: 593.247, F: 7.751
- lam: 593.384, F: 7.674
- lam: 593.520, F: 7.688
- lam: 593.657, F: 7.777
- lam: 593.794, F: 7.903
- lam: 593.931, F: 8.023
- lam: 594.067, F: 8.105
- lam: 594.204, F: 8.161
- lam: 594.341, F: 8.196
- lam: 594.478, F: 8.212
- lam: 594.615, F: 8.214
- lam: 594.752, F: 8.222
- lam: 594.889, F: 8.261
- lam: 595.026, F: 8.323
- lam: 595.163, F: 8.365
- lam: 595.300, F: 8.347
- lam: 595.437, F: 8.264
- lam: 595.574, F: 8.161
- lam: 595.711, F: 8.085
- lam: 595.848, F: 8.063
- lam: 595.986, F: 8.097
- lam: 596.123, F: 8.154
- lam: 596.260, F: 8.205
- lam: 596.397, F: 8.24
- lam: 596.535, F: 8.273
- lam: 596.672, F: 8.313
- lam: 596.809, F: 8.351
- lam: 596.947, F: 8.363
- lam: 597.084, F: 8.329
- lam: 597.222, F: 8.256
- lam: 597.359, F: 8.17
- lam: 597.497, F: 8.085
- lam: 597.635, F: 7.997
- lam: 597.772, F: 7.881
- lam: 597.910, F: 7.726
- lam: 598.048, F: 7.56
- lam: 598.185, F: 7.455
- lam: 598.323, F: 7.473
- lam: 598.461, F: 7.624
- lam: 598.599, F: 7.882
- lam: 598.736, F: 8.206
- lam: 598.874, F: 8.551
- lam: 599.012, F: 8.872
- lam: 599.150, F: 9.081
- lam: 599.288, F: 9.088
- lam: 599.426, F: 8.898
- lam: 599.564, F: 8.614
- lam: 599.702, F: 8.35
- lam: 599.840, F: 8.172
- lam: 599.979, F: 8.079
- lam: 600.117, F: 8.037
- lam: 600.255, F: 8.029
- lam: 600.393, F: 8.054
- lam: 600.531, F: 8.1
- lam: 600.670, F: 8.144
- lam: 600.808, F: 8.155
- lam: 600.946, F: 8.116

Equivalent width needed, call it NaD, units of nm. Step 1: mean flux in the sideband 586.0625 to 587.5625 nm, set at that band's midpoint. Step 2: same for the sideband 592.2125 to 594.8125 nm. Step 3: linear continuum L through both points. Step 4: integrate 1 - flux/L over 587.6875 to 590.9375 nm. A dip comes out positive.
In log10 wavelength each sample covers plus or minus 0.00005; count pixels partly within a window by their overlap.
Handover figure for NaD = 0.60 nm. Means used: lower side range 9.41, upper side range 8.16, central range 7.29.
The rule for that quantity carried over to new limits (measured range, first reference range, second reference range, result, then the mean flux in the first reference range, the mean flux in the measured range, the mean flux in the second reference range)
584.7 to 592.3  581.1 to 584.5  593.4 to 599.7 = 0.114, 8.36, 8.16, 8.18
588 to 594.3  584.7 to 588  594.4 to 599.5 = 0.582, 8.88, 7.78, 8.21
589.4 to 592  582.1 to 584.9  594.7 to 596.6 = 0.125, 8.41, 7.9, 8.22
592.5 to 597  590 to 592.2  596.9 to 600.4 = 0.034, 8.27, 8.17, 8.19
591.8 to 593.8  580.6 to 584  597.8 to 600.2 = 0.012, 8.34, 8.21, 8.21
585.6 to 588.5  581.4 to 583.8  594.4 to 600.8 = -0.217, 8.33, 8.92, 8.2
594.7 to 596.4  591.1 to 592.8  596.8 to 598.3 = 0.004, 8.69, 8.22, 7.98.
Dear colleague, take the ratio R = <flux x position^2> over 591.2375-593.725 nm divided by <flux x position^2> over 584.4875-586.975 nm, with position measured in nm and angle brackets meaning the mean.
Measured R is 1.03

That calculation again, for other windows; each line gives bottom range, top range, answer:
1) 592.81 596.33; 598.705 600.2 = 1.07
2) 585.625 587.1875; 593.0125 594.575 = 0.93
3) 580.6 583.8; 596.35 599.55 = 1.04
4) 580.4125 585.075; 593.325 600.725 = 1.03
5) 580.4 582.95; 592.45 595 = 1.03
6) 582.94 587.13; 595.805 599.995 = 1.01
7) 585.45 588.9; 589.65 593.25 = 0.96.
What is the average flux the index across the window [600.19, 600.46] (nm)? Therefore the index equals 8.05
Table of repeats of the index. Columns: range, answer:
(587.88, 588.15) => 8.24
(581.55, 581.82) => 8.1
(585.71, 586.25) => 8.36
